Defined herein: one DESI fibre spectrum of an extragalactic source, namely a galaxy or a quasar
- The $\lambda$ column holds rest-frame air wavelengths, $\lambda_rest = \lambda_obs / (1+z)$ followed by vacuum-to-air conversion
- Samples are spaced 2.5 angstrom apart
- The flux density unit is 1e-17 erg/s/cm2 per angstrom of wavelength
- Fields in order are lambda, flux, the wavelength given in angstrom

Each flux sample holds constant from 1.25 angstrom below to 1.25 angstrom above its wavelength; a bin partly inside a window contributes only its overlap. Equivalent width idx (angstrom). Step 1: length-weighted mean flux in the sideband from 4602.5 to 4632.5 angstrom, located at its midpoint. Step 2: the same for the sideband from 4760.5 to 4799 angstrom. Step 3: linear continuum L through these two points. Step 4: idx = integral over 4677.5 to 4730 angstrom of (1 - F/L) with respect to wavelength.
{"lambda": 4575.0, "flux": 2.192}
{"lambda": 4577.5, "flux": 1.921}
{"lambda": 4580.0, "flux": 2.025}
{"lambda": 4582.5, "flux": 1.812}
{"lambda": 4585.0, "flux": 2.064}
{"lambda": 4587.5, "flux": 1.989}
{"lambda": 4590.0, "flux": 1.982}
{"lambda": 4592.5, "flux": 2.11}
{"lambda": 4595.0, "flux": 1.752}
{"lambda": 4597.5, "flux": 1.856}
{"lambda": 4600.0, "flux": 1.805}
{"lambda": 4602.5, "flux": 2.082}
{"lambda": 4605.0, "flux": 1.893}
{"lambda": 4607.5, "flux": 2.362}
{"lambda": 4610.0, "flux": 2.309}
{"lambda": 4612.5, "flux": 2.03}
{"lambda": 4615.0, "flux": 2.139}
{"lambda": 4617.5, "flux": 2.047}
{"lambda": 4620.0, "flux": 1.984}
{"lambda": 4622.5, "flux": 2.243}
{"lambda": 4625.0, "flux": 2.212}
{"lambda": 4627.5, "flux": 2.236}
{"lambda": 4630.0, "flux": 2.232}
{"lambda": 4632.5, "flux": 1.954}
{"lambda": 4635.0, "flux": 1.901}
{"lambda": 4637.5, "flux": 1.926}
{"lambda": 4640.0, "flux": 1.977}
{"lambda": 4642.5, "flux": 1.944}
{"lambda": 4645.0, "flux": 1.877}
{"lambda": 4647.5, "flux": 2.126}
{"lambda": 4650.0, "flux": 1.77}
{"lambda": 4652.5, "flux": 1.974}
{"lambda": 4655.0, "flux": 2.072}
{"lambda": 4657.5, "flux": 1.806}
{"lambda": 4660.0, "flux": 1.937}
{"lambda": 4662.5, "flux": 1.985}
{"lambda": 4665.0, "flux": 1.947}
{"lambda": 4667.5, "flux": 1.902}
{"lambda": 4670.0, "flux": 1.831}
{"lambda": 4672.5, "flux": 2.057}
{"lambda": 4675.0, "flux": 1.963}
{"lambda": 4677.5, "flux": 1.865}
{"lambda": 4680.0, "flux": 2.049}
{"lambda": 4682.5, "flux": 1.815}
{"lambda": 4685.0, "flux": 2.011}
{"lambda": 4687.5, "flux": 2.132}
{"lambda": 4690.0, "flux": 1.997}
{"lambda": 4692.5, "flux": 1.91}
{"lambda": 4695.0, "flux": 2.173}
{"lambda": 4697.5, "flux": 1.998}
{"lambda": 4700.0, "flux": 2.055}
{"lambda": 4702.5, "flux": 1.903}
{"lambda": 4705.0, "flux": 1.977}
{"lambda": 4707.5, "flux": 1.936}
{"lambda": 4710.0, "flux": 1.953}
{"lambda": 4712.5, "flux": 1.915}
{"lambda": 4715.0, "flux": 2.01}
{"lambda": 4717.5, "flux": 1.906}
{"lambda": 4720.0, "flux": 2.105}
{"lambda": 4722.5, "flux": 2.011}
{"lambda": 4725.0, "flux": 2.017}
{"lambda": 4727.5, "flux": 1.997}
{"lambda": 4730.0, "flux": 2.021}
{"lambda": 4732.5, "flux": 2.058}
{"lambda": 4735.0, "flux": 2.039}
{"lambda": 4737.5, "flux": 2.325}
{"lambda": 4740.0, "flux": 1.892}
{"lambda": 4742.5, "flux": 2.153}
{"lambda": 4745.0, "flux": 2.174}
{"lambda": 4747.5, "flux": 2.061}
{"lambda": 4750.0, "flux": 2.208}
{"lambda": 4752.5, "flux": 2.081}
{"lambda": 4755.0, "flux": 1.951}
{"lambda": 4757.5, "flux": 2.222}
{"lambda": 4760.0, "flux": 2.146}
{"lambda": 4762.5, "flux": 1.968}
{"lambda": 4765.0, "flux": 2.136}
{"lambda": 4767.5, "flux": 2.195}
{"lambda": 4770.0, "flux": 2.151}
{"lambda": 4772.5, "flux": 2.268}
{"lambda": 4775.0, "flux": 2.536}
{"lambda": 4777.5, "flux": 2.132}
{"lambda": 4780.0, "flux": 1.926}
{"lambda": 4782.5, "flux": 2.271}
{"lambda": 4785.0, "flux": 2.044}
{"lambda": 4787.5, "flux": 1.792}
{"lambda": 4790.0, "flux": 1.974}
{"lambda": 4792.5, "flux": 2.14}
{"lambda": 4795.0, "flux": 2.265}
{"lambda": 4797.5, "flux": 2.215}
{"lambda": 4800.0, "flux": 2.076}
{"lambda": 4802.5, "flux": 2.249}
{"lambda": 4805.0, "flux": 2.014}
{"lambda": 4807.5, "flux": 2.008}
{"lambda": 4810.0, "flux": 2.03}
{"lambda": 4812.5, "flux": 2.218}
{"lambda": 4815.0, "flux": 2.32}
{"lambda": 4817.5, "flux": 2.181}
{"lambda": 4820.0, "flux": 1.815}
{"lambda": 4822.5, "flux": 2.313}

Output 3.6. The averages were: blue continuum 2.14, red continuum 2.13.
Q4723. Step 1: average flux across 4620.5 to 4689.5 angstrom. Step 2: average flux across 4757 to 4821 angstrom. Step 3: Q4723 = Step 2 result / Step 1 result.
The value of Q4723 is 1.1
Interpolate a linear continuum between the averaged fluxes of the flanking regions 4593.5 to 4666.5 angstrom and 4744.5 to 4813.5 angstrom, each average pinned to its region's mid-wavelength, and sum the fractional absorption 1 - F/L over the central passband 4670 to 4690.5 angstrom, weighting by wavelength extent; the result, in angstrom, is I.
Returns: 0.7 angstrom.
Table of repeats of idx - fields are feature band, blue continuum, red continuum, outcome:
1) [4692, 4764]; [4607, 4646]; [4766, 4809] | 2.45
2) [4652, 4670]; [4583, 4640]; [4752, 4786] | 1.22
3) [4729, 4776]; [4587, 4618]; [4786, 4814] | -1.33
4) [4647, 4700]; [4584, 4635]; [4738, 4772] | 2.93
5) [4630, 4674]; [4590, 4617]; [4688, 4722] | 1.39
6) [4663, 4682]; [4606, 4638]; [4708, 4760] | 1.38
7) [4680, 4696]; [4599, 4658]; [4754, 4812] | 0.50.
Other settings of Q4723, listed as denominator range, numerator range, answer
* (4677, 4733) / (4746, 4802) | 1.07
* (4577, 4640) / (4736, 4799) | 1.05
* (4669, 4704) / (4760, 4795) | 1.07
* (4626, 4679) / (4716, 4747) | 1.05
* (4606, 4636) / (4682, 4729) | 0.93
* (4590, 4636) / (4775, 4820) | 1.02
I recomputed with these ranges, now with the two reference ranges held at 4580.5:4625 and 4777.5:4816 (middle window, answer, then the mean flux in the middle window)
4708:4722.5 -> 0.7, 1.98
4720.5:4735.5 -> 0.4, 2.03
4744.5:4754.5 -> -0.1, 2.11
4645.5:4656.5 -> 0.4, 1.97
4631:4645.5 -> 0.8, 1.94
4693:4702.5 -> 0.1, 2.04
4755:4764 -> 0.0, 2.09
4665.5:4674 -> 0.5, 1.93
